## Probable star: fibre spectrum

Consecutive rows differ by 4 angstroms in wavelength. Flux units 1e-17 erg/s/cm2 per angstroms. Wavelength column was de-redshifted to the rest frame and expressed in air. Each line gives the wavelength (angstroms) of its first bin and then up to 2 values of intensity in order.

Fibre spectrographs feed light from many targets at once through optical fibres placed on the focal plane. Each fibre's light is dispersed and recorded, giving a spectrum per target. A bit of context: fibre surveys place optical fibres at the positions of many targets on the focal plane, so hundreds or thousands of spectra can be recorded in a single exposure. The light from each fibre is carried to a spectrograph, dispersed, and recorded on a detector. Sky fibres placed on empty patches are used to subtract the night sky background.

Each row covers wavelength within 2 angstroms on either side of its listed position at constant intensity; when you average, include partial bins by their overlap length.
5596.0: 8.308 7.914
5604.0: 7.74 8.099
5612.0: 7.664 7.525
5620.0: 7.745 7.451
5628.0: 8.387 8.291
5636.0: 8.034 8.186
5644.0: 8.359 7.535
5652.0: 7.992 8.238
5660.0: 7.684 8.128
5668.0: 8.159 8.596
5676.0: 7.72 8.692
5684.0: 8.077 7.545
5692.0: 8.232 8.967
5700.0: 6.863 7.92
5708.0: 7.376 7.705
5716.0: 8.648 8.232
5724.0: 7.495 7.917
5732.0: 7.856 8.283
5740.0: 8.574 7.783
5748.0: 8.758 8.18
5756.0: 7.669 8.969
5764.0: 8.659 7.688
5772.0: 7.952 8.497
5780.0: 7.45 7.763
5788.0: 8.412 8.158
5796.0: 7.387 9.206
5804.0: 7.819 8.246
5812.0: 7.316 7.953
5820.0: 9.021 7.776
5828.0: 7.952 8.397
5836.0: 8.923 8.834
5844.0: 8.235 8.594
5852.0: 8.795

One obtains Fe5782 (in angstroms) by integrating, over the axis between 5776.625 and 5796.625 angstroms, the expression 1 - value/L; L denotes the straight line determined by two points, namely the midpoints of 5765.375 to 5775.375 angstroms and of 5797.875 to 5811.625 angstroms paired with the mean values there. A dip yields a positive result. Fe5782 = 0.5 angstroms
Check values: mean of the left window 7.97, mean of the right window 8.28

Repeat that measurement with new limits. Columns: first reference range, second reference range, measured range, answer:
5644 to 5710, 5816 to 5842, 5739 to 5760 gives -0.1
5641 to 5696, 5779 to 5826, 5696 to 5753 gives 0.6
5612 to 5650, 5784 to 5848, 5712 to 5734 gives 0.2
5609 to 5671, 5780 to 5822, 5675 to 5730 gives 0.4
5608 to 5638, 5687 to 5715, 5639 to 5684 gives -1.4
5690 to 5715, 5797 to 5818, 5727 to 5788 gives -1.3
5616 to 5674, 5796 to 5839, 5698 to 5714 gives 1.3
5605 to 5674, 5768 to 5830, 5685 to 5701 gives 0.1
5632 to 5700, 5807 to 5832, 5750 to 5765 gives -0.5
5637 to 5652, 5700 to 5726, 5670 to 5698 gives -1.3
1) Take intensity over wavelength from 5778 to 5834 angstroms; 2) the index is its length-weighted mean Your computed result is 8.06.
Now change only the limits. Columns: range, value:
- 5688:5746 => 7.97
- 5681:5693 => 7.99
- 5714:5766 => 8.23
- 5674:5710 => 7.93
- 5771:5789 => 8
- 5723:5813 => 8.1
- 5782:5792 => 8.1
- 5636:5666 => 8.02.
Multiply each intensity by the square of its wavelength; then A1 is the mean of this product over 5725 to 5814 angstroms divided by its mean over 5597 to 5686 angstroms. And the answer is 1.06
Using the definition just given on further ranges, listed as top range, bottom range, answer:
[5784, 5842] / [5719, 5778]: 1.03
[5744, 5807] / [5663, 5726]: 1.05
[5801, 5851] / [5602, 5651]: 1.12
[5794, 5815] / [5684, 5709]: 1.06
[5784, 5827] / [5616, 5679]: 1.07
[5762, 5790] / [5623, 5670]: 1.05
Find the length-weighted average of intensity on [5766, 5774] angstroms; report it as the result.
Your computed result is 7.82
